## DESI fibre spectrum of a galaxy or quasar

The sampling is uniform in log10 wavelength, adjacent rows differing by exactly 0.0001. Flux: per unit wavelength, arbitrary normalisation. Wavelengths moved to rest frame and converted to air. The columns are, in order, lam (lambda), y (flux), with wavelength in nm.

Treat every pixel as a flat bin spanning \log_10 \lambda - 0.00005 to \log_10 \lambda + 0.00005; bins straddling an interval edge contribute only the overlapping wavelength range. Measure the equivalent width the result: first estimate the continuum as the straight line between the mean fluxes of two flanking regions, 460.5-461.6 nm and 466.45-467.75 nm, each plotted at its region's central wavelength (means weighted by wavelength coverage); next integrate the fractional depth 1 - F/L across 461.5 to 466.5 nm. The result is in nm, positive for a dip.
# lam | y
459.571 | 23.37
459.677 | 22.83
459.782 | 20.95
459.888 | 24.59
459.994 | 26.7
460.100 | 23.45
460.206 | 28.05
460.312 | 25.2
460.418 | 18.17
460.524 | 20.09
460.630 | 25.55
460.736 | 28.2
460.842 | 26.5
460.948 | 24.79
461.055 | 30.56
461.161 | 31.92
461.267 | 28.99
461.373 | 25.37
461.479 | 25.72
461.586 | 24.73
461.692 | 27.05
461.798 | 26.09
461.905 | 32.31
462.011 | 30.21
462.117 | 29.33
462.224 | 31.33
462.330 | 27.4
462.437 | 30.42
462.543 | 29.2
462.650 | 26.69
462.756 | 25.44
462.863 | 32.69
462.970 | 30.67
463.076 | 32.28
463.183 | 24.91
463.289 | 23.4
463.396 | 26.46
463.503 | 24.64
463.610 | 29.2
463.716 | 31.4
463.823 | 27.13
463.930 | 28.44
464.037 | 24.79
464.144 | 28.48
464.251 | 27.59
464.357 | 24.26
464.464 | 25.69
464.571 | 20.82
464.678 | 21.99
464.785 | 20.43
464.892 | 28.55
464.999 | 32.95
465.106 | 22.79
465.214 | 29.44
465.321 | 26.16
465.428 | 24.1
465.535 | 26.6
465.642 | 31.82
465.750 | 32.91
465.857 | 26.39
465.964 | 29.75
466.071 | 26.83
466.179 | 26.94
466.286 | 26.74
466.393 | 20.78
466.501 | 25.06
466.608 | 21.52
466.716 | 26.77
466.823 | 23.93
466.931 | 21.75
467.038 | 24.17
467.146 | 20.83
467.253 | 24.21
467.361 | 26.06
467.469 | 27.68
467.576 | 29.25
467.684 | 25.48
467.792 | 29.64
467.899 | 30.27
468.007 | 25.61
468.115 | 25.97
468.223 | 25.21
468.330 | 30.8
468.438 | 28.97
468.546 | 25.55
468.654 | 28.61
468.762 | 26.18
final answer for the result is -0.290 nm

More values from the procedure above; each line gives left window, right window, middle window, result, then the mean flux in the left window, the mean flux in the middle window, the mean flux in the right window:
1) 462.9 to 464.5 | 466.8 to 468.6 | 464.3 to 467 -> 0.103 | 27.4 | 25.8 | 26.2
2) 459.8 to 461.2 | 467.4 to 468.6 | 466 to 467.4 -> 0.152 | 25.5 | 24.3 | 27.7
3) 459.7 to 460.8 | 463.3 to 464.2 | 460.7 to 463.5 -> -0.252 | 24.1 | 28.1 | 27.3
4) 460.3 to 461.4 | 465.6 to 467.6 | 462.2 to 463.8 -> -0.147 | 26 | 28.3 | 25.9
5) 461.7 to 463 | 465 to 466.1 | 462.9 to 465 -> 0.146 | 29.2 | 26.6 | 27.9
